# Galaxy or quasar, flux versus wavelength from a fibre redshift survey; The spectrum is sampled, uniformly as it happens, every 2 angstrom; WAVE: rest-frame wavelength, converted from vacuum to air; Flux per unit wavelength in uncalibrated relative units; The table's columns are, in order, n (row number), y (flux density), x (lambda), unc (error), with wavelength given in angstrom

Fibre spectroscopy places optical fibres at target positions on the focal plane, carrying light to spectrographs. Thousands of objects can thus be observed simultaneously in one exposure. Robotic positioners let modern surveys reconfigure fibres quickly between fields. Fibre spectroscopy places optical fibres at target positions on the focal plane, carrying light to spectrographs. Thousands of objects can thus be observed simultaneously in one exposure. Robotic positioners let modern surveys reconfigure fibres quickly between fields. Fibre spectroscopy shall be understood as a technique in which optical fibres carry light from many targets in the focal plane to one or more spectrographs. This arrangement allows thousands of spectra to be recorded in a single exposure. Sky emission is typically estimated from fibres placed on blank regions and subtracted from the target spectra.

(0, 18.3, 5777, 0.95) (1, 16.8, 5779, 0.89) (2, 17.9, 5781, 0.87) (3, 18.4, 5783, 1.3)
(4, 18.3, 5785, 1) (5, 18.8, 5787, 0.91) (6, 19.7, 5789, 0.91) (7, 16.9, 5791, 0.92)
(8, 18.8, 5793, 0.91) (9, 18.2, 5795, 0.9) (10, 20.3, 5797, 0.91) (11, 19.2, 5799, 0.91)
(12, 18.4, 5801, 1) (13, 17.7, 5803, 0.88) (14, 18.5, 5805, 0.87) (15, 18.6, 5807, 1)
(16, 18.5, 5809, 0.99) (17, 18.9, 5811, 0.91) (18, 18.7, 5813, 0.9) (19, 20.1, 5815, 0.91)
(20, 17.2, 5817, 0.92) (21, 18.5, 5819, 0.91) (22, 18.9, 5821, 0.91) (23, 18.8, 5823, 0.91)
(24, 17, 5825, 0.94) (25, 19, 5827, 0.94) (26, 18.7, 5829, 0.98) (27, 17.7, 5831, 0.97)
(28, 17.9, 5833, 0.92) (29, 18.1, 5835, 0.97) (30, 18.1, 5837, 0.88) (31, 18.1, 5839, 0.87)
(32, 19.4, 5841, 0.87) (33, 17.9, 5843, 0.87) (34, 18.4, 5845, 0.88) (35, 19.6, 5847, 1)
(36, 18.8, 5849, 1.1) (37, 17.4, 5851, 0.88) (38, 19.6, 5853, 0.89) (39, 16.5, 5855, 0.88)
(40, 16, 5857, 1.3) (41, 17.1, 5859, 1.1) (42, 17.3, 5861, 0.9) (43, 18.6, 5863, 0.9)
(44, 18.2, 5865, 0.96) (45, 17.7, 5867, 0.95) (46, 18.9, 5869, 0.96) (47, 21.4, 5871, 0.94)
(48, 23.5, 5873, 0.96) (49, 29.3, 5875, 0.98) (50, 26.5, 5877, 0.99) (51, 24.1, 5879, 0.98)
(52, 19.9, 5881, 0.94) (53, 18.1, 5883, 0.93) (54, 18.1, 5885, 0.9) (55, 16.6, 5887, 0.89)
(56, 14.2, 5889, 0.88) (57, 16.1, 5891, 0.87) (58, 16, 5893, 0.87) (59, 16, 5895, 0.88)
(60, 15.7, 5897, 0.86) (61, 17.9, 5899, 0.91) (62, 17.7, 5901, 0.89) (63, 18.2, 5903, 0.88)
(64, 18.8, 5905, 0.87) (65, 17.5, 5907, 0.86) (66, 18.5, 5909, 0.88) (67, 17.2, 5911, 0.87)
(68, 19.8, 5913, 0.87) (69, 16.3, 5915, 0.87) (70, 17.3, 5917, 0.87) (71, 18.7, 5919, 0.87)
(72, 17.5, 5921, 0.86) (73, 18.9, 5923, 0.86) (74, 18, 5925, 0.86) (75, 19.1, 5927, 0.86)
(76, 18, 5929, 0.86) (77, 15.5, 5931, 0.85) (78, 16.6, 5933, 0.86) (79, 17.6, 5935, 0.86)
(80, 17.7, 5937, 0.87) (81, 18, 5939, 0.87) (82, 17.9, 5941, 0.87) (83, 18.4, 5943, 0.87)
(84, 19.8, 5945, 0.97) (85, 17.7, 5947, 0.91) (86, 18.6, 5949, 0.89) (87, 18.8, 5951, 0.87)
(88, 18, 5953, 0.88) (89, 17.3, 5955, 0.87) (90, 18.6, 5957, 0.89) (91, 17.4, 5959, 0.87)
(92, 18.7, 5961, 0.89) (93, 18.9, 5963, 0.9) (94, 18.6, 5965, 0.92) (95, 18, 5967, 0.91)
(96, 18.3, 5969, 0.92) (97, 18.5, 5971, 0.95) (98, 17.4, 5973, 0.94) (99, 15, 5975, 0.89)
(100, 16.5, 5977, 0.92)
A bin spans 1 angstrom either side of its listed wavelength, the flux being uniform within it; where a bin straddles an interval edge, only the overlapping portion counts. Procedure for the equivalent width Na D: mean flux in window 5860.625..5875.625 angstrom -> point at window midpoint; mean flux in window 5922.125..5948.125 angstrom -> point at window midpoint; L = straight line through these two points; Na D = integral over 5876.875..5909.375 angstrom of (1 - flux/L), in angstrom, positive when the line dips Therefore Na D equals 2.6 angstrom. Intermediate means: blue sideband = 20.5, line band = 18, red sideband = 17.9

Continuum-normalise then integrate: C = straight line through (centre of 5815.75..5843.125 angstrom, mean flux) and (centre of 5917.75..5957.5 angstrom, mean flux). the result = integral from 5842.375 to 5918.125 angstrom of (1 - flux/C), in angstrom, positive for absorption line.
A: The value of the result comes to -1.9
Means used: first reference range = 18.3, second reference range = 18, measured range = 18.6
